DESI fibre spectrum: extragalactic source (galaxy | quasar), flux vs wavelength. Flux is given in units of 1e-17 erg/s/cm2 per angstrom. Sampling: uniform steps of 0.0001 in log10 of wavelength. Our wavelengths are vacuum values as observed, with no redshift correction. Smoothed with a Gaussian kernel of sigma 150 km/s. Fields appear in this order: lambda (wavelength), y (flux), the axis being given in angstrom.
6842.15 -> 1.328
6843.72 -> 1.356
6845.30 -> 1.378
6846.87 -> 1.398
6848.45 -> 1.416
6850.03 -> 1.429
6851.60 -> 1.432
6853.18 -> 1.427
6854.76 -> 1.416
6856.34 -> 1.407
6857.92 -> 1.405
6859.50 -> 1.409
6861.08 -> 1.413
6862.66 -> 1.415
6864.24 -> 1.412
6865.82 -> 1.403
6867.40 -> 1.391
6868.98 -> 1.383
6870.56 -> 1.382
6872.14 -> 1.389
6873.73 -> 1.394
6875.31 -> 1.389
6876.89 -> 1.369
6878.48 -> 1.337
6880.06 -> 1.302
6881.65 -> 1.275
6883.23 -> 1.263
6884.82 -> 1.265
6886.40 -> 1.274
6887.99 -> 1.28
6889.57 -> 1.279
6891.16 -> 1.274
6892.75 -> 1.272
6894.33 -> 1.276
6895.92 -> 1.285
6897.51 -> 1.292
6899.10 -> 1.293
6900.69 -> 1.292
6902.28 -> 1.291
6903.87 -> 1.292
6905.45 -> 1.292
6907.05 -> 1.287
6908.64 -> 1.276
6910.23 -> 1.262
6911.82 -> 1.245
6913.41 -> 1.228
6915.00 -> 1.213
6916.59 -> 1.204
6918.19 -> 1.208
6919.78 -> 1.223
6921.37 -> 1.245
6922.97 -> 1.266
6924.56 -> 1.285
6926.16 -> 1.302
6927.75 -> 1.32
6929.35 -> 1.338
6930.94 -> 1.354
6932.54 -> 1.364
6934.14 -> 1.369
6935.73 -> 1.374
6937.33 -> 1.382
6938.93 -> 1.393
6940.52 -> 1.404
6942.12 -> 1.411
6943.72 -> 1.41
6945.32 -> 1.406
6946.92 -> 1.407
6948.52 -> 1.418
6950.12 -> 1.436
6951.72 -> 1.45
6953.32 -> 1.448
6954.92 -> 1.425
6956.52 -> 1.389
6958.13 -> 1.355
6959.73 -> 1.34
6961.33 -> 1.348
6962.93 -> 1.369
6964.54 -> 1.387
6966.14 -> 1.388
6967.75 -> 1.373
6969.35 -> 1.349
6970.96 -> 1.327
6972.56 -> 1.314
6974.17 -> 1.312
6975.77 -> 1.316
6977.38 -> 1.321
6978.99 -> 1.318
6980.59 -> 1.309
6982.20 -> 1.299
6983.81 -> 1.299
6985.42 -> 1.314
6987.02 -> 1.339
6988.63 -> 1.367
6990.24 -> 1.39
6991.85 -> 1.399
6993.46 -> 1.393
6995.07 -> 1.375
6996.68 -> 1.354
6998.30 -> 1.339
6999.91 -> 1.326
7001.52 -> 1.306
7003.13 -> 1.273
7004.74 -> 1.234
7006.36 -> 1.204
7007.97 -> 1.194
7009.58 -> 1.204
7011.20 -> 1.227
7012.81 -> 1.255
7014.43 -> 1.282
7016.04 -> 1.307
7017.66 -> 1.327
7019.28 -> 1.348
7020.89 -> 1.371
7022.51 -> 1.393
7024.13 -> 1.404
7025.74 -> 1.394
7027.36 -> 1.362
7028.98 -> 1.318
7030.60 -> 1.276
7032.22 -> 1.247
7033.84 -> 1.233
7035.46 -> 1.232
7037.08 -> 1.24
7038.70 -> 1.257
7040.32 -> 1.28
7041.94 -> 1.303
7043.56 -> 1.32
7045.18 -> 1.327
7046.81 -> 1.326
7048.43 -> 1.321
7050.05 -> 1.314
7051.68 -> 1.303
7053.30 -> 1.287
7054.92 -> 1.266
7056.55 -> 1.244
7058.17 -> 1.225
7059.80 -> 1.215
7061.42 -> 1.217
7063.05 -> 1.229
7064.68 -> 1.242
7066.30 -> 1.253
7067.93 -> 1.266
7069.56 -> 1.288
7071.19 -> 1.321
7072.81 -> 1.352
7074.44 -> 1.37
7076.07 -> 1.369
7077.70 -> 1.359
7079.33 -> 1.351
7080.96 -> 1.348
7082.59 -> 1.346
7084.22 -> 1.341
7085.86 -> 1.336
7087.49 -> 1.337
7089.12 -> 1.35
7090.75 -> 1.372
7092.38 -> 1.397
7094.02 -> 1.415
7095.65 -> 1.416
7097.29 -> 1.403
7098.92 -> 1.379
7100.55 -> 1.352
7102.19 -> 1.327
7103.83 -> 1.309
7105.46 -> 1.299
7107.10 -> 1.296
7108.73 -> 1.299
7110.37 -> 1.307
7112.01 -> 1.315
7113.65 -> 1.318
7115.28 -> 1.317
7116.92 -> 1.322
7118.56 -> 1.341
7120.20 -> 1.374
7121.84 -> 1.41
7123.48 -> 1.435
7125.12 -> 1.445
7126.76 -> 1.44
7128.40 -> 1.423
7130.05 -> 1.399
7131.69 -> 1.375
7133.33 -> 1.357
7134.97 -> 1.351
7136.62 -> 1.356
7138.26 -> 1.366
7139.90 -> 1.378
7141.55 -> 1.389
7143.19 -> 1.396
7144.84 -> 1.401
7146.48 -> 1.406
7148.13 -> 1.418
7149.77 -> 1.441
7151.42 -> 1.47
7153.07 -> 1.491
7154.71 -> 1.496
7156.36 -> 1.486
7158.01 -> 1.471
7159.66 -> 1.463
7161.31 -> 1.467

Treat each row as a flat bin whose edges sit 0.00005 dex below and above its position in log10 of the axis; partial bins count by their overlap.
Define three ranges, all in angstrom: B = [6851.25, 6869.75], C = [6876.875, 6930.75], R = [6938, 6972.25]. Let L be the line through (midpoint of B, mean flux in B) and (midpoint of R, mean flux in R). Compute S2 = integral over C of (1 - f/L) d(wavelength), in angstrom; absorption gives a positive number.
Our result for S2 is 4.8 angstrom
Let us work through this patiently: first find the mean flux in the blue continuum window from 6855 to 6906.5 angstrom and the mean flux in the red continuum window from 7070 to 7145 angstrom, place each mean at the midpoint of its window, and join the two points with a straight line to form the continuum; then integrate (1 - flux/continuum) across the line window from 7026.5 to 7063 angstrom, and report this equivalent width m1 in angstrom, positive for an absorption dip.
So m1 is 2.1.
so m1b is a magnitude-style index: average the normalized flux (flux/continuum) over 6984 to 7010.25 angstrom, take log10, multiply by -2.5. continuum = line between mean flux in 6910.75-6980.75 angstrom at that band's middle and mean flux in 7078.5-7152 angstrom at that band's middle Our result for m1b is 0.03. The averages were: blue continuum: 1.34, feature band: 1.31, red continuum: 1.37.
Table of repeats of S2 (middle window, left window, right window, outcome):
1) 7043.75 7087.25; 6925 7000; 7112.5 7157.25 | 2.6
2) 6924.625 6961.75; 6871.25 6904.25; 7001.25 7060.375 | -2.4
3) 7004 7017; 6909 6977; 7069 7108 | 1.0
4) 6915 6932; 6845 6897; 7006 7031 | 0.8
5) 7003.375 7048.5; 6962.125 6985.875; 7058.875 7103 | 1.4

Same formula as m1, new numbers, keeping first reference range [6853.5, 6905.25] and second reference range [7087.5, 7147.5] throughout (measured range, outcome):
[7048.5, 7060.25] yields 0.78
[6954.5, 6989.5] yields 0.18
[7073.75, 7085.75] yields 0.08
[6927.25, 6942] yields -0.27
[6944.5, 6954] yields -0.57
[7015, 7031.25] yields 0.07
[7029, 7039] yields 0.77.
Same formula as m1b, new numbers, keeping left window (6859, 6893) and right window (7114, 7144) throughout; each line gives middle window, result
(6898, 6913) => 0.06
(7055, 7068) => 0.11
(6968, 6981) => 0.03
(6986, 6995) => -0.01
